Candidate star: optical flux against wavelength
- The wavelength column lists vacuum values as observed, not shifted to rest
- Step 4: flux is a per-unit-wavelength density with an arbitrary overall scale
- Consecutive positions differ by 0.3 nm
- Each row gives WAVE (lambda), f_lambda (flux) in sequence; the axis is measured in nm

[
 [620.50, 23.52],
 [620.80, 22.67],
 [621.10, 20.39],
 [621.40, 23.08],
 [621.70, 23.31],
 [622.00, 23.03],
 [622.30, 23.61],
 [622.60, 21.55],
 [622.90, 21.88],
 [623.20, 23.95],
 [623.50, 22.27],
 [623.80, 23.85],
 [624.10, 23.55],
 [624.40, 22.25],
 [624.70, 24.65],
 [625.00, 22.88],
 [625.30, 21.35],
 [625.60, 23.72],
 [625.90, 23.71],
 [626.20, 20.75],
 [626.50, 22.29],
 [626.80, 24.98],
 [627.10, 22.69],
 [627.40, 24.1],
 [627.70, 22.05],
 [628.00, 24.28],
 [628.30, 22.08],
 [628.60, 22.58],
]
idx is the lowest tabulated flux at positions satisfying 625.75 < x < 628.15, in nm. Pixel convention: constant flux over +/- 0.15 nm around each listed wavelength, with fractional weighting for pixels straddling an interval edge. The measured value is 20.75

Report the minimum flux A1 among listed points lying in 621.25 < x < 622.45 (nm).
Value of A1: 23.03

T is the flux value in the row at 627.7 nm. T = 22.05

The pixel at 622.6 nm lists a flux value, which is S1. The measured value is 21.55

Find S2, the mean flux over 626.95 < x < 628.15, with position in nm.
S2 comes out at 23.3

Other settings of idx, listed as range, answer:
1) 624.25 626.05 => 21.35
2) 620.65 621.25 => 20.39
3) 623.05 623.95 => 22.27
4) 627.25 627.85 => 22.05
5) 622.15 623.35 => 21.55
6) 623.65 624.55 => 22.25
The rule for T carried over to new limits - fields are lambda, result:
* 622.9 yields 21.88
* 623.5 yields 22.27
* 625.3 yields 21.35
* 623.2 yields 23.95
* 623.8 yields 23.85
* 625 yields 22.88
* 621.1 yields 20.39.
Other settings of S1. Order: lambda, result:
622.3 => 23.61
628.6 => 22.58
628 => 24.28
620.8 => 22.67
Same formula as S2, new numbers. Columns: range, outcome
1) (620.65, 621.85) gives 22.4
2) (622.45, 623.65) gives 22.4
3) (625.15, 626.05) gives 22.9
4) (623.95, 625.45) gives 22.9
